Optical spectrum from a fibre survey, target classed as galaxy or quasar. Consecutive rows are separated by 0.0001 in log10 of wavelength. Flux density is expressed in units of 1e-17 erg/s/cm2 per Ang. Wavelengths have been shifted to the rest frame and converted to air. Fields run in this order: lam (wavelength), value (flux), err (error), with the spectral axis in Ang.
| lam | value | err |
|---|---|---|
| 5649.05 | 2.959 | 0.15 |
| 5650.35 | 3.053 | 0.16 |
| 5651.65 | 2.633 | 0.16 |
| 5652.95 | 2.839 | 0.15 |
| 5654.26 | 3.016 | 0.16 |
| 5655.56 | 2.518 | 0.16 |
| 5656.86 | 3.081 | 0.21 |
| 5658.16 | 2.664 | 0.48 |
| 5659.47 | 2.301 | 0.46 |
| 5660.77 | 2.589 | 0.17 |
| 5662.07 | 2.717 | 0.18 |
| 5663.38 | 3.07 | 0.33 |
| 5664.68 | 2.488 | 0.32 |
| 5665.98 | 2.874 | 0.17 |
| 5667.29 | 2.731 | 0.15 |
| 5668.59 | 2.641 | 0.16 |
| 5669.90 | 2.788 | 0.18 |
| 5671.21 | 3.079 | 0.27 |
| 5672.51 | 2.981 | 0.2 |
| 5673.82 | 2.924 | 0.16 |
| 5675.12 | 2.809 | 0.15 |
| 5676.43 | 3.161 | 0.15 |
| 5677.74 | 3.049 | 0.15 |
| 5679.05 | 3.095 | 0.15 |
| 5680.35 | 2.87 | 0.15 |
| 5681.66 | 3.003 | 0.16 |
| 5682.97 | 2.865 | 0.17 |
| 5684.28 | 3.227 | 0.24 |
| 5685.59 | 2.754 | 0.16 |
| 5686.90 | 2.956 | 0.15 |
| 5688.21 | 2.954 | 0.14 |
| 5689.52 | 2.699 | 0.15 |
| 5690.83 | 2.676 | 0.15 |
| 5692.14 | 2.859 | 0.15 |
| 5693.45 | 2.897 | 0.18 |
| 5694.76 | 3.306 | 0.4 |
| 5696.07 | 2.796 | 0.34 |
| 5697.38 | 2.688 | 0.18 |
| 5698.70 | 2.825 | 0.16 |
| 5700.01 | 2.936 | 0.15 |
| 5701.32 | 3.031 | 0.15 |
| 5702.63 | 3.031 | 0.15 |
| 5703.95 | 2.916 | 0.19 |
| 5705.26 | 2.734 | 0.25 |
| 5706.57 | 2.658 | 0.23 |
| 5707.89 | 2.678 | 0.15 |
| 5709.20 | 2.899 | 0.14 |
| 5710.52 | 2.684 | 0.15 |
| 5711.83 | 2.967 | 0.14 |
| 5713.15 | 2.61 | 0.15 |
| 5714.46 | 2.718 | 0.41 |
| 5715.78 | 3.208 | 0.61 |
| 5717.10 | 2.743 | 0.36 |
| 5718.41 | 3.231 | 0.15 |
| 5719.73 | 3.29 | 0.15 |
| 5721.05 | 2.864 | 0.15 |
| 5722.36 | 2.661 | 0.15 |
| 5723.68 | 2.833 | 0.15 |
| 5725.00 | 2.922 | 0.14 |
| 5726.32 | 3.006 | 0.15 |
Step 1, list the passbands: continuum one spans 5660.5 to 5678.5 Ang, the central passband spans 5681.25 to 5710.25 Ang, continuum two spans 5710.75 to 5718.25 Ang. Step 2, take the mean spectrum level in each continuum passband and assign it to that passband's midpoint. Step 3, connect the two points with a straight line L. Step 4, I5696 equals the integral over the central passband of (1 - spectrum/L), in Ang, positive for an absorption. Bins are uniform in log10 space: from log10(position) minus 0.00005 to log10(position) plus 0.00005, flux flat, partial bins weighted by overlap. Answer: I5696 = -0.2 Ang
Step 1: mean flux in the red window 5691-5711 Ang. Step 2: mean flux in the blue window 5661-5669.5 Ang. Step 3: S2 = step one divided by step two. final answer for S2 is 1.04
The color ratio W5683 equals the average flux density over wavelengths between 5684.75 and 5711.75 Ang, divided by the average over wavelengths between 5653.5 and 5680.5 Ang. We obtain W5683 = 1.01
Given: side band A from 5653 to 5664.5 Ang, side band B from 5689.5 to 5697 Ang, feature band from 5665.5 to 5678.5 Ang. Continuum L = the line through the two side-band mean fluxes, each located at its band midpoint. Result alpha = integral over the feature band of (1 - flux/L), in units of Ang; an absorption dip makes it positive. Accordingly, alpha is -0.5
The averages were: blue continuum 2.74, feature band 2.9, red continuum 2.88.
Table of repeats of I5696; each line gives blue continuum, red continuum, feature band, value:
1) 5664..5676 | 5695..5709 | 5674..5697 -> -0.8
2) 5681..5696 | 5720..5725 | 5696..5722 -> 0.0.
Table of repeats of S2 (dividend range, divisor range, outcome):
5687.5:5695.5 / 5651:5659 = 1.04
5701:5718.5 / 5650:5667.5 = 1.04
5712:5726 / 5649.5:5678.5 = 1.03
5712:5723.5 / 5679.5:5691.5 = 1.01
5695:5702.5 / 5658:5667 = 1.08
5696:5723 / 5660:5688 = 0.99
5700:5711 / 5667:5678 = 0.98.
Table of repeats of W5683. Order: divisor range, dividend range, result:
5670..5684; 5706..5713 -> 0.93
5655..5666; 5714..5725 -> 1.09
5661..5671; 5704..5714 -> 1.00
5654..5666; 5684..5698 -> 1.06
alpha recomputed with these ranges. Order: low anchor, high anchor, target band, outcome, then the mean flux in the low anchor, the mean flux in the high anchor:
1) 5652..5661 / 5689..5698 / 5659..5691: -0.84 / 2.72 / 2.85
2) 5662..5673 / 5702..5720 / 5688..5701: -0.05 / 2.82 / 2.87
